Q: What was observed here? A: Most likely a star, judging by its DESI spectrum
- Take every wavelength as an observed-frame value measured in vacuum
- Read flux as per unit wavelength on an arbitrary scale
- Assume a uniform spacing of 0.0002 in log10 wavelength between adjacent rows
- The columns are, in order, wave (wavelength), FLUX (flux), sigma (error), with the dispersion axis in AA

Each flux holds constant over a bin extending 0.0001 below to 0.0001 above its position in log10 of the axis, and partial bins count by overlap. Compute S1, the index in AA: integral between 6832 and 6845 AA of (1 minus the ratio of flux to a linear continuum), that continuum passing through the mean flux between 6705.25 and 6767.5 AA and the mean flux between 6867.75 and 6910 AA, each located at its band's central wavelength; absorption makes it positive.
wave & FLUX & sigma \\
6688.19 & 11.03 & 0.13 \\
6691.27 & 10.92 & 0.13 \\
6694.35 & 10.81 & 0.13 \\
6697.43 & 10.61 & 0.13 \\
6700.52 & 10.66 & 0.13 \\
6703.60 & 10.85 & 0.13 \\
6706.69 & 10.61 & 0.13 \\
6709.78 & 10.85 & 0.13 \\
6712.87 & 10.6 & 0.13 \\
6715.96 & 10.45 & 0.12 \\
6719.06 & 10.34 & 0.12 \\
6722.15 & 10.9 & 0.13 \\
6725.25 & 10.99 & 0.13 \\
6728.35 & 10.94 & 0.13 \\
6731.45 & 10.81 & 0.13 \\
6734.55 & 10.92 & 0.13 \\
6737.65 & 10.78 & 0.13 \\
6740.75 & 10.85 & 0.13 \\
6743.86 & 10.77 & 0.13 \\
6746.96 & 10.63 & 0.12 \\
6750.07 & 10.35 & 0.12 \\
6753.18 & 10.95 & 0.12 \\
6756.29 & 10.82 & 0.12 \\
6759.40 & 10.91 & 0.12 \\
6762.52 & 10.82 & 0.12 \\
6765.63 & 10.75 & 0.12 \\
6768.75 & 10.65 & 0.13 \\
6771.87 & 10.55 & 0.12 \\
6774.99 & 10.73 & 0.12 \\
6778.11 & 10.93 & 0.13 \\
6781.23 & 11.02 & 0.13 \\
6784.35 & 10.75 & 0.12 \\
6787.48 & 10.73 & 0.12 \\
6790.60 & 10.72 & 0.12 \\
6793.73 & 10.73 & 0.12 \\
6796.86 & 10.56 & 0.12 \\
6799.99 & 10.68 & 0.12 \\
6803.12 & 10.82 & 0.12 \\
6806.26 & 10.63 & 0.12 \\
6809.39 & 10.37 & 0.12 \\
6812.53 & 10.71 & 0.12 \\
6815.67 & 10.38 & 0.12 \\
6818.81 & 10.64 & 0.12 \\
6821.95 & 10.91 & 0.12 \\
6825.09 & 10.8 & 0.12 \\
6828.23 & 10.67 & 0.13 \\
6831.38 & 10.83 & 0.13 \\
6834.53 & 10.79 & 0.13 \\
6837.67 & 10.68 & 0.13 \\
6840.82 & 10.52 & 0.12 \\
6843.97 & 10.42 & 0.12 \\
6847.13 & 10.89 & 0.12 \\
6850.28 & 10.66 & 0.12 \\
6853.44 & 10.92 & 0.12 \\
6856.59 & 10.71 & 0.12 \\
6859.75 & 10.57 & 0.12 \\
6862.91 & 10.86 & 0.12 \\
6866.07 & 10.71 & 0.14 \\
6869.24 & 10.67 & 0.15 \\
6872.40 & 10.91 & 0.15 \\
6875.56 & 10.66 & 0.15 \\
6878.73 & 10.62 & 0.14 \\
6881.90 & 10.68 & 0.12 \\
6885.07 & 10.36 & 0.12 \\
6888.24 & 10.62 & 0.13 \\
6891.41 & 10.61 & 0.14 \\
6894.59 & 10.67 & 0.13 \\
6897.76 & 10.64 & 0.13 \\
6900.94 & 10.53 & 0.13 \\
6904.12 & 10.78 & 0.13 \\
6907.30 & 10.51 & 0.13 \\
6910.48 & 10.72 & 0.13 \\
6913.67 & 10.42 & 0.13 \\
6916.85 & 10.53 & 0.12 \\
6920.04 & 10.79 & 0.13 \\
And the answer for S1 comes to 0.1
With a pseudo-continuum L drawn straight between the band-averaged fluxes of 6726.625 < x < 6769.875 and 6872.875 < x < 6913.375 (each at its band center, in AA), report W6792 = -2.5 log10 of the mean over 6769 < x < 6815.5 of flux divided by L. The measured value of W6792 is 0.00 mag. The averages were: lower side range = 10.8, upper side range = 10.6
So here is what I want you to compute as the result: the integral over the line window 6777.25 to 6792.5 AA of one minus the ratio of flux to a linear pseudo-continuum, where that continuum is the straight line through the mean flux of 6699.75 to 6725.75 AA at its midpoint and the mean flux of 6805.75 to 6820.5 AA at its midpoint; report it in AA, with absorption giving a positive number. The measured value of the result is -0.3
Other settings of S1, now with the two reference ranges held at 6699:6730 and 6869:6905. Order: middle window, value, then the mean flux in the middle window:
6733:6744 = -0.13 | 10.8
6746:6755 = 0.05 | 10.6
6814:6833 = -0.06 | 10.7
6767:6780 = -0.04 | 10.7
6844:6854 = -0.08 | 10.7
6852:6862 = -0.08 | 10.7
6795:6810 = 0.07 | 10.6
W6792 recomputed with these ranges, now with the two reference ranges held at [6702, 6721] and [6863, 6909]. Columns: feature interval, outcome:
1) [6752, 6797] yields -0.015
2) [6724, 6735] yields -0.028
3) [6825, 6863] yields -0.007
